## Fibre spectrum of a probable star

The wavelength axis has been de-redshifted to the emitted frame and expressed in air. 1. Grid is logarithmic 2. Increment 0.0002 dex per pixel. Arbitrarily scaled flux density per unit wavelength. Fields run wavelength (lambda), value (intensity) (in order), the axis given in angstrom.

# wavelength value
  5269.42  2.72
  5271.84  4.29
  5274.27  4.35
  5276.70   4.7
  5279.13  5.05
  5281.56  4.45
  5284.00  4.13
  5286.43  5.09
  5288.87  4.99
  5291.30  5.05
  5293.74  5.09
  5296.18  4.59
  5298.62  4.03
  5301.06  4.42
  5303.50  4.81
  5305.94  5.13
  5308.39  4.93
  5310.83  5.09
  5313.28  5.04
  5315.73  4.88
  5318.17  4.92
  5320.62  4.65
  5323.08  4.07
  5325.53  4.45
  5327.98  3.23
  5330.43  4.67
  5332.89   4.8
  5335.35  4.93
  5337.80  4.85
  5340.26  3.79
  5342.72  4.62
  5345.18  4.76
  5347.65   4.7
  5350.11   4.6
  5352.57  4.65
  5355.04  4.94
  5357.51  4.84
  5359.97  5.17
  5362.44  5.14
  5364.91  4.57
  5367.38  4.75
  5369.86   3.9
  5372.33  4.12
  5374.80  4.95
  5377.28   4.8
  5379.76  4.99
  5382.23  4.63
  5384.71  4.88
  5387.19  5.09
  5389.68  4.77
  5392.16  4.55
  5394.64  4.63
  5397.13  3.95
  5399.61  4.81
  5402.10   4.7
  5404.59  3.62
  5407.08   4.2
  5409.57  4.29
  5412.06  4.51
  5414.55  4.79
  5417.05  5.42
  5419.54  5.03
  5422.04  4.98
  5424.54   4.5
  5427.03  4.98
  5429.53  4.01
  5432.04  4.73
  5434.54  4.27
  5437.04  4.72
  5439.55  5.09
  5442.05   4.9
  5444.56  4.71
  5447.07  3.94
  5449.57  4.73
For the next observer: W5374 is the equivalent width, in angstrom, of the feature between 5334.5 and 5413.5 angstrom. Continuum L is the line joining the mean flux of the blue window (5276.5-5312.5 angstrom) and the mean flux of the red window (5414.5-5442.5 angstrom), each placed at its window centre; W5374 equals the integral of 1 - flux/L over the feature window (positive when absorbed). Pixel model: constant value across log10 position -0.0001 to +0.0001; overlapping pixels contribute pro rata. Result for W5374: 2.72 angstrom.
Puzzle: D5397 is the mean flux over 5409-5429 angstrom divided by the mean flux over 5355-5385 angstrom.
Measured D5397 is 1.01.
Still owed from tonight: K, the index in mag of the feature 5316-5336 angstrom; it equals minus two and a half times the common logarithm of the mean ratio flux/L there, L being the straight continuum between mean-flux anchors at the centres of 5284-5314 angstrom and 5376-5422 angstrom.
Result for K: 0.072 mag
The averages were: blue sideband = 4.82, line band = 4.47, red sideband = 4.66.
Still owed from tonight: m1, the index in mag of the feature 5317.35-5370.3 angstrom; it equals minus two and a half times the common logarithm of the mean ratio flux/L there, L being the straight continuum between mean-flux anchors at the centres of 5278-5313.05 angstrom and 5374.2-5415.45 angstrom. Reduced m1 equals 0.02 mag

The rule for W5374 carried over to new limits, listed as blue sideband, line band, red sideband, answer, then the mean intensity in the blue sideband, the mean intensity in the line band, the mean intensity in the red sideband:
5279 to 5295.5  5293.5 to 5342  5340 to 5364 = 1.80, 4.81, 4.61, 4.76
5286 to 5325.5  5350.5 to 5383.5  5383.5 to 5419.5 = -0.41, 4.78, 4.72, 4.6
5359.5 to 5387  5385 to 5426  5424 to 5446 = 0.55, 4.72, 4.62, 4.66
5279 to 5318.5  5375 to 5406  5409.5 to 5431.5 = 0.86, 4.8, 4.63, 4.75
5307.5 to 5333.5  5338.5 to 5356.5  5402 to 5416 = -0.28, 4.6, 4.59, 4.34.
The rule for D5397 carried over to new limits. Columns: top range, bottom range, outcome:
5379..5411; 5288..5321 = 0.94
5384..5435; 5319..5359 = 1.01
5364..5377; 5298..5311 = 0.94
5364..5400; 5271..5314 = 0.98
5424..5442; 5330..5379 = 0.99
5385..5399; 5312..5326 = 0.99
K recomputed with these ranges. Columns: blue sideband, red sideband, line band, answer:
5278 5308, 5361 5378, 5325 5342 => 0.07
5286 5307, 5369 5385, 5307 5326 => -0.01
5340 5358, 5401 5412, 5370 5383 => -0.05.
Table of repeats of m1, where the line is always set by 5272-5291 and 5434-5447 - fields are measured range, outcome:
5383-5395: -0.02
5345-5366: -0.03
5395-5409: 0.10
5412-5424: -0.06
